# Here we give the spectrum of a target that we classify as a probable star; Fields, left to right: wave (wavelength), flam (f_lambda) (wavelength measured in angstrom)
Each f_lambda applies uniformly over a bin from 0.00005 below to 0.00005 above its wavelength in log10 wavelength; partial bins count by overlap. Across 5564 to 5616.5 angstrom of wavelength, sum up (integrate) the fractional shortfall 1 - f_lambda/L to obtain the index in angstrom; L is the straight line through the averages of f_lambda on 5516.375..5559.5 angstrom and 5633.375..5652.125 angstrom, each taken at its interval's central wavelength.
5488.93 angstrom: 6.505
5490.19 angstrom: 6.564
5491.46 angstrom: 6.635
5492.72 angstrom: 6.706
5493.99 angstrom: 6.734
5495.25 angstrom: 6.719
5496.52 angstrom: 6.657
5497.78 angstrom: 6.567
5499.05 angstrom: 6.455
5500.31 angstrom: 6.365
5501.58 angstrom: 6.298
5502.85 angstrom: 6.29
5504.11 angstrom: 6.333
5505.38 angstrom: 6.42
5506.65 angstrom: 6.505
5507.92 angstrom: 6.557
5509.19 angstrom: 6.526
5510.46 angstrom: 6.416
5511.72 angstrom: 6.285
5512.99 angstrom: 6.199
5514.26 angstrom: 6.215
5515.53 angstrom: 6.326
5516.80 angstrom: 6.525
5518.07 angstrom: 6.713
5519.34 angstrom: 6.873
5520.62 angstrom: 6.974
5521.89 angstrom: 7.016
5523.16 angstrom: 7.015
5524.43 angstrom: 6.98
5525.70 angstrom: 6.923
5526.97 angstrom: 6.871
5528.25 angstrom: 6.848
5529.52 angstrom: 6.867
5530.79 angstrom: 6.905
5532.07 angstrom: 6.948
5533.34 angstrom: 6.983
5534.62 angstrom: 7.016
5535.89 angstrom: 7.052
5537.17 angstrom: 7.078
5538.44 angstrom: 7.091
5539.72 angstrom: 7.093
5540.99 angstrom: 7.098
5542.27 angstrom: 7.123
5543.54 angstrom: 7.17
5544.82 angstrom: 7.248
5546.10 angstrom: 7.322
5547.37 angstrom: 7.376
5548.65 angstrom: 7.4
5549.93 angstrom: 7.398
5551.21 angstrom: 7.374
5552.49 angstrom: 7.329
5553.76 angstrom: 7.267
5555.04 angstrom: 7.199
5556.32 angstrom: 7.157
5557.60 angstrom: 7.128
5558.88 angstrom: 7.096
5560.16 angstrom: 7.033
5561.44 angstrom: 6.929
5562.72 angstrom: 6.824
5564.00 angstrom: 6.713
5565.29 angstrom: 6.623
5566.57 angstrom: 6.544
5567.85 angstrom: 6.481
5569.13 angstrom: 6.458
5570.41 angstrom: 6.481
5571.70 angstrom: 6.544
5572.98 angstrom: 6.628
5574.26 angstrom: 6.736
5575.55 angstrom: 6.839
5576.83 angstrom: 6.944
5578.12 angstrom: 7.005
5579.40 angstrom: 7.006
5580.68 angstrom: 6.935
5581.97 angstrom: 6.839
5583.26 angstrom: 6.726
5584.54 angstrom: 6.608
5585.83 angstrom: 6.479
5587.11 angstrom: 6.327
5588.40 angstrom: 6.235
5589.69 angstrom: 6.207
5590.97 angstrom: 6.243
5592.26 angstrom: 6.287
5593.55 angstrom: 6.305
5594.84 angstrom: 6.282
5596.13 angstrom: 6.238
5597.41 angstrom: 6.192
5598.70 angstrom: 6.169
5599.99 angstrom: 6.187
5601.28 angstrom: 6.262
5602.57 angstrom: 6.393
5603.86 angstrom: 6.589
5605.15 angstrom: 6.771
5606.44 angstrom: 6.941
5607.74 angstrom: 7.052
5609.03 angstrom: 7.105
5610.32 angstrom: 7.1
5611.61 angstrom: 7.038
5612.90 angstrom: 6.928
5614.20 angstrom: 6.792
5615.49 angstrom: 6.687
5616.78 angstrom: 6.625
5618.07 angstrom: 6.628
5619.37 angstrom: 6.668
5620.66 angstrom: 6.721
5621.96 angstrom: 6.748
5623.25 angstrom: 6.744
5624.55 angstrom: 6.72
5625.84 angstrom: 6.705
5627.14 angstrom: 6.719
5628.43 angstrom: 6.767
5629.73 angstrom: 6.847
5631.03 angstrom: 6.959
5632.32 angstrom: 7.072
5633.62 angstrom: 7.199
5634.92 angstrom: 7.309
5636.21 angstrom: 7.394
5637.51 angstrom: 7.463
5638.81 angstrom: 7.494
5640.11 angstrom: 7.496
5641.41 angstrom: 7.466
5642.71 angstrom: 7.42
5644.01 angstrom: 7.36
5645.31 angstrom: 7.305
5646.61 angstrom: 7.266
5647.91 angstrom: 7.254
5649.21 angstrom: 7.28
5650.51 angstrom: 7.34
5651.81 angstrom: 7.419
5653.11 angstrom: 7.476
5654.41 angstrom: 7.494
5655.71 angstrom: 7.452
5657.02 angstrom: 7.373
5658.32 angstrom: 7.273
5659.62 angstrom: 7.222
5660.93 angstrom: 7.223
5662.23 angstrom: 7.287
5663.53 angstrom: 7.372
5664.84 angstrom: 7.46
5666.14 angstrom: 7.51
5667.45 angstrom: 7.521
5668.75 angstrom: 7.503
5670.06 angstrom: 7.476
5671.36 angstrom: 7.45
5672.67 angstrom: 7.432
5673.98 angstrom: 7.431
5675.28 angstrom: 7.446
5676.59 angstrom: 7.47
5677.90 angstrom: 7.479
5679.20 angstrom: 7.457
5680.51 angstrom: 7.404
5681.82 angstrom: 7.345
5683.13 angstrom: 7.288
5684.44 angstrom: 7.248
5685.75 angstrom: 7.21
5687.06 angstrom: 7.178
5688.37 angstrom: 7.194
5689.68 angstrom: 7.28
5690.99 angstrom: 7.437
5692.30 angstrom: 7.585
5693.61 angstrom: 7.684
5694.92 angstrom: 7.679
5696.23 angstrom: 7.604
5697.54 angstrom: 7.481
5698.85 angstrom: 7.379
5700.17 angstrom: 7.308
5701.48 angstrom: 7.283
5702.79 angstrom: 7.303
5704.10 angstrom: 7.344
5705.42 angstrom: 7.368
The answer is 4.5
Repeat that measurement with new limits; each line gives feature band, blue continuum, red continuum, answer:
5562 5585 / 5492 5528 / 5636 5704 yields 0.6 angstrom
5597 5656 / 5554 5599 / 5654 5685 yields 0.6 angstrom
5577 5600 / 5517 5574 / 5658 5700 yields 2.1 angstrom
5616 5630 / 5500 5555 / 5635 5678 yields 1.1 angstrom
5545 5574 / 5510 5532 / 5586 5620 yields -1.5 angstrom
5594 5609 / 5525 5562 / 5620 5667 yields 1.4 angstrom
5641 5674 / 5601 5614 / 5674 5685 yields -0.7 angstrom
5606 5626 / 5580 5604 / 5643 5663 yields -0.2 angstrom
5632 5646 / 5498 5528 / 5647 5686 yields -0.2 angstrom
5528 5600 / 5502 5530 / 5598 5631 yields -1.7 angstrom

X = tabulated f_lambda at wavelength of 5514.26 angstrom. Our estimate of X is 6.215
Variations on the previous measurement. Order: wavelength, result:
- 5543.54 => 7.17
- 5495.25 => 6.719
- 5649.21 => 7.28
